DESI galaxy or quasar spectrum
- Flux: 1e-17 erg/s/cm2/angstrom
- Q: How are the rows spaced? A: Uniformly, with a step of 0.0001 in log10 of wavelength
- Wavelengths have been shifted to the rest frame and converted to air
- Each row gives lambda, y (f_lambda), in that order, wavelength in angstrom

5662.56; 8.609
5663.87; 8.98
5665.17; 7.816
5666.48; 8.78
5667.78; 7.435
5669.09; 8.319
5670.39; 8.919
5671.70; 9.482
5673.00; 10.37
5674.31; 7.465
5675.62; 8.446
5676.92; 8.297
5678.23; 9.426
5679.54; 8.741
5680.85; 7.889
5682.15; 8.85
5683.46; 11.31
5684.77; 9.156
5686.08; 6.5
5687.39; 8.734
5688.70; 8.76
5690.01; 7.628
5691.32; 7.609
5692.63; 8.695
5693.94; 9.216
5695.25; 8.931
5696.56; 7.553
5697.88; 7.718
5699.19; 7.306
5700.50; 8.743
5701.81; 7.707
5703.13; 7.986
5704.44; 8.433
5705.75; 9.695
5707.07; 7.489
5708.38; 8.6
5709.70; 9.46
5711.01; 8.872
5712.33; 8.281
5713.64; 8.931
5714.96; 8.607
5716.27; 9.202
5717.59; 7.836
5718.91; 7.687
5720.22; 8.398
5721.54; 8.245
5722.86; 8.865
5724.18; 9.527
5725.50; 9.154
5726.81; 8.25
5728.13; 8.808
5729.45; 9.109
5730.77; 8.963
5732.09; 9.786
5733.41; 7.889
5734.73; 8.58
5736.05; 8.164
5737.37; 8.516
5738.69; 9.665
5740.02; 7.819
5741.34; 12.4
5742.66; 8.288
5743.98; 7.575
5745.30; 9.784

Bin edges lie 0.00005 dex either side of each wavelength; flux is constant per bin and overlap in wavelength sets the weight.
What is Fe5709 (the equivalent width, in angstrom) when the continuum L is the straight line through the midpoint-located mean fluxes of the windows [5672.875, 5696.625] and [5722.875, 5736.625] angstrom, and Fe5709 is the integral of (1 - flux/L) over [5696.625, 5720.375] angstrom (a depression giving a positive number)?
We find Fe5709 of 1.0 angstrom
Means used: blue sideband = 8.6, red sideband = 8.83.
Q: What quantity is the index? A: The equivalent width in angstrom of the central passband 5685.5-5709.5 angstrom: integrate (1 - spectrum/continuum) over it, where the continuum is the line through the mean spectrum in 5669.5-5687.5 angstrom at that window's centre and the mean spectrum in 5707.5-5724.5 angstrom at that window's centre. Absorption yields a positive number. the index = 1.40 angstrom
